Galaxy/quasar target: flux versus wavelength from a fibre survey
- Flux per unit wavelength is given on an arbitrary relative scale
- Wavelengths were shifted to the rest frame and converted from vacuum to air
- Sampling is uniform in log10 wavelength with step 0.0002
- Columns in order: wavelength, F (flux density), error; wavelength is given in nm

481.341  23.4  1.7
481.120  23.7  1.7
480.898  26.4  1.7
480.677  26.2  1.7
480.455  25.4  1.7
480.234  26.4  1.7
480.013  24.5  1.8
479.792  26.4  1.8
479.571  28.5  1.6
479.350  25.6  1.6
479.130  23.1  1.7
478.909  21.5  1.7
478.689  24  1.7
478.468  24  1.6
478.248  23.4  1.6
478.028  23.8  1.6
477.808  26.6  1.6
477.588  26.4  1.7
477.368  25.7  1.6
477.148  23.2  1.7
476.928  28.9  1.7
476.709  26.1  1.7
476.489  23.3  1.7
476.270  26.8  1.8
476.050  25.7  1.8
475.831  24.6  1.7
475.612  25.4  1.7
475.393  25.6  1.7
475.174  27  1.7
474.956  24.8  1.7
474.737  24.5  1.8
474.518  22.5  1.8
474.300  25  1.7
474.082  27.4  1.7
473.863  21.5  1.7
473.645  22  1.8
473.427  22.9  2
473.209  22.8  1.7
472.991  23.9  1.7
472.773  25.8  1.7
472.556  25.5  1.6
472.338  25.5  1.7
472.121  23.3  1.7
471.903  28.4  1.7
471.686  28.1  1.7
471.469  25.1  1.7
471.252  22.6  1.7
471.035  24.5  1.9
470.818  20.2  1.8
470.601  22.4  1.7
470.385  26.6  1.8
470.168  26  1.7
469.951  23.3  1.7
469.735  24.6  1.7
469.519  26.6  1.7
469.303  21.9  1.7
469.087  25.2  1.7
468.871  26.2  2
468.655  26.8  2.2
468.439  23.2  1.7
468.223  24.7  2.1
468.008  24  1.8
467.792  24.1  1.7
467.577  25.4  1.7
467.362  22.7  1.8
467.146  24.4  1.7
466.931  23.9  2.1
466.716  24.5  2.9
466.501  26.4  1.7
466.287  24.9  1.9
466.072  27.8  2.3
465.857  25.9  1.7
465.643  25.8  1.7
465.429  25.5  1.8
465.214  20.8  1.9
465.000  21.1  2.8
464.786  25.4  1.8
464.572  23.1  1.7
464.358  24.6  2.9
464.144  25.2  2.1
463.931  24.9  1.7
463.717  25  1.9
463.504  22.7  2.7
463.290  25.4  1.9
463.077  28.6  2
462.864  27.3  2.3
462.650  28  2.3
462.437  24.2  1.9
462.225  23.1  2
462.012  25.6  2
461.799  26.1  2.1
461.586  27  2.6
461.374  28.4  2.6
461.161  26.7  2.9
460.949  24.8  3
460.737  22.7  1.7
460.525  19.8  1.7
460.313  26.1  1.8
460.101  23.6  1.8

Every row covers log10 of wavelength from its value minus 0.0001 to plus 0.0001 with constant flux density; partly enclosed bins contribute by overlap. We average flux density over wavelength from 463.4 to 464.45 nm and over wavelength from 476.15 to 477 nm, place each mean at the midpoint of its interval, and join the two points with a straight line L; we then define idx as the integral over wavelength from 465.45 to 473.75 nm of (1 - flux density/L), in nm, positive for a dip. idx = 0.177 nm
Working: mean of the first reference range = 24.5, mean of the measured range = 24.7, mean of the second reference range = 26.1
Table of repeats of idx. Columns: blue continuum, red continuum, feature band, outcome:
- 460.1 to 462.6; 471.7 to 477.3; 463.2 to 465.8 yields 0.085 nm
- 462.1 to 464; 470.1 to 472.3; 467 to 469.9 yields 0.048 nm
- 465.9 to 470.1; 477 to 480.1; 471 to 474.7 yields 0.043 nm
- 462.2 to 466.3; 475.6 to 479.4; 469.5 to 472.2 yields 0.025 nm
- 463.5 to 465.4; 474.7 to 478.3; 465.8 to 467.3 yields -0.077 nm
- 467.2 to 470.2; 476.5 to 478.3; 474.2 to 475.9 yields 0.019 nm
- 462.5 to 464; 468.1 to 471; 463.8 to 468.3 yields 0.132 nm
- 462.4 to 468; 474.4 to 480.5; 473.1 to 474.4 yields 0.076 nm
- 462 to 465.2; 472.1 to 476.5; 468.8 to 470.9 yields 0.032 nm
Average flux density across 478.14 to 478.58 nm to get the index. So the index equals 23.7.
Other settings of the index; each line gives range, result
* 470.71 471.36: 22.4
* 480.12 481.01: 26.1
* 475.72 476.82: 25.3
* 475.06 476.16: 25.7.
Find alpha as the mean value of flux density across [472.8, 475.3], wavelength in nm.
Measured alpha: 24.1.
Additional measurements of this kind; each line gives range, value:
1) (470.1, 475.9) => 24.6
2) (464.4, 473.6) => 24.5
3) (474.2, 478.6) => 25.2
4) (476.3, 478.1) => 25.6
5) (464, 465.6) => 23.8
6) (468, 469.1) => 25.1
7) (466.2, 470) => 24.6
